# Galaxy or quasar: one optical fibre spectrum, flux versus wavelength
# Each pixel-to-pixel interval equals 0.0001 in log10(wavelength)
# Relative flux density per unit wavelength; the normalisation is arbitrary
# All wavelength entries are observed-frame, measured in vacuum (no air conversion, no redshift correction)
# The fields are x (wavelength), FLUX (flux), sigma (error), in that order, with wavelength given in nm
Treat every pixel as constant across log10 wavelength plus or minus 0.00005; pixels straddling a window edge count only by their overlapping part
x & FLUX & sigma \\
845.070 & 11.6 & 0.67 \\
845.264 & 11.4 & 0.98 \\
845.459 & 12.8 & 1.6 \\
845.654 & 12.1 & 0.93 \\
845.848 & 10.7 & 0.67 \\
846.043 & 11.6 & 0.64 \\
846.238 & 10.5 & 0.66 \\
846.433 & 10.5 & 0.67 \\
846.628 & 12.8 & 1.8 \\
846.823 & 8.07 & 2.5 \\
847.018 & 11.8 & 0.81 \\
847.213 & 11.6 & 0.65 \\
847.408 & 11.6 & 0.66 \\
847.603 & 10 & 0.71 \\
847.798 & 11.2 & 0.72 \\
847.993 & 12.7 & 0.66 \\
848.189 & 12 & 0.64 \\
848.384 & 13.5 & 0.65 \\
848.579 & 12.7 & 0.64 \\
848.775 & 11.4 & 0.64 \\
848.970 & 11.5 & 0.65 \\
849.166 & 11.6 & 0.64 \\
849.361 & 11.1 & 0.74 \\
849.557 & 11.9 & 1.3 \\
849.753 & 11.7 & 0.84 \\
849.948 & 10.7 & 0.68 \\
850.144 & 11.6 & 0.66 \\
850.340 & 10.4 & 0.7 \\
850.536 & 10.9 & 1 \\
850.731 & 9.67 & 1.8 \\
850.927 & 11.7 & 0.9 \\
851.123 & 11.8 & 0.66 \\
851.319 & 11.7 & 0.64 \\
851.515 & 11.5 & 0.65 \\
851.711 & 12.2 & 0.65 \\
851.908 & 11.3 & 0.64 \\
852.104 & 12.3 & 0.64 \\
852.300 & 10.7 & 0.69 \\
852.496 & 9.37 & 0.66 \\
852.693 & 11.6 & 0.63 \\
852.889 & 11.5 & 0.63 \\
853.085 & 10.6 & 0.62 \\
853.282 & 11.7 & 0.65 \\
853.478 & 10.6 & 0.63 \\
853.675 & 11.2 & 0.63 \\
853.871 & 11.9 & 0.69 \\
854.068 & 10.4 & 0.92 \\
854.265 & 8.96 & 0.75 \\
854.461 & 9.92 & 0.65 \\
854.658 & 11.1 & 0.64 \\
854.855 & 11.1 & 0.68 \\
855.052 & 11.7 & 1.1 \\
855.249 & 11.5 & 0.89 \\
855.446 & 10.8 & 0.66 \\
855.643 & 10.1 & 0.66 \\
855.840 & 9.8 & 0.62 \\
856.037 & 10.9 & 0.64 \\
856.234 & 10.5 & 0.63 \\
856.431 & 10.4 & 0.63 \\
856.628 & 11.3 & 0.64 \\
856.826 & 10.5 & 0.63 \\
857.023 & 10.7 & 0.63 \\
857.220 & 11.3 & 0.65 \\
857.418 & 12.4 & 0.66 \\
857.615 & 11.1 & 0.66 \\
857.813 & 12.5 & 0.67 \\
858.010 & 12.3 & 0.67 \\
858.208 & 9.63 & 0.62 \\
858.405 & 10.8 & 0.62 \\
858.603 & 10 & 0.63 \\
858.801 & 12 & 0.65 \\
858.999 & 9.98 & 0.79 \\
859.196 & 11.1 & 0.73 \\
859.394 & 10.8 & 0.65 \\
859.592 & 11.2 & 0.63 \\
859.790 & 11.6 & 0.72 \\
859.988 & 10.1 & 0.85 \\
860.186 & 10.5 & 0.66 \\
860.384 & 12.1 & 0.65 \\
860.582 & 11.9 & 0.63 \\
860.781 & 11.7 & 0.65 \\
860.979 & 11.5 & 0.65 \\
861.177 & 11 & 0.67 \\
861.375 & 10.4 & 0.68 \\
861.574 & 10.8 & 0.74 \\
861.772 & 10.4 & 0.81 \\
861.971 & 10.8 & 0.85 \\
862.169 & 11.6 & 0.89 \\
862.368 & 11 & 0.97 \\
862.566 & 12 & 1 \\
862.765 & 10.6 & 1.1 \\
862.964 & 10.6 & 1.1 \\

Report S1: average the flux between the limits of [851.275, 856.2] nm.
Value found 11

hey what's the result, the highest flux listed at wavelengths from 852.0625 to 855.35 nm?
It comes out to 12.3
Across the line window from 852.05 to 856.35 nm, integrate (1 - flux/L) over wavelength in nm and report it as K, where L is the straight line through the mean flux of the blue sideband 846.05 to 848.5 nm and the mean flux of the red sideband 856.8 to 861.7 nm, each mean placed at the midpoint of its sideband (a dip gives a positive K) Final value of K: 0.16 nm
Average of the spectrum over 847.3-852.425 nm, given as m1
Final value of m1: 11.5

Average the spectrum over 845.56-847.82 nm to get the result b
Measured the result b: 11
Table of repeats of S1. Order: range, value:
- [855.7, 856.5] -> 10.4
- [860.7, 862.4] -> 11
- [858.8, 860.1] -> 10.9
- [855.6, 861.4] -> 11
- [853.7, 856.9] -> 10.7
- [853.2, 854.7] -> 10.7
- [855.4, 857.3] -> 10.6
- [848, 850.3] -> 11.8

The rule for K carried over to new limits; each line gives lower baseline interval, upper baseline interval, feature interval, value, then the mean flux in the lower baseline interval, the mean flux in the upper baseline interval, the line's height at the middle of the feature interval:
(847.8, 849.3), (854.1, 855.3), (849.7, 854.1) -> 0.05 nm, 12.1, 10.7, 11.3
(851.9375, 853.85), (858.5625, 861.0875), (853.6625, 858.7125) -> 0.11 nm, 11.1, 11.1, 11.1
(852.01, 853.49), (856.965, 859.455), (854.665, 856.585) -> 0.06 nm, 11.1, 11.1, 11.1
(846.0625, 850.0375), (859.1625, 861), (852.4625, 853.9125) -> 0.03 nm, 11.4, 11.2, 11.4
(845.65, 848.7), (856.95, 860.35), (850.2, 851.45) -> 0.03 nm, 11.4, 11.1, 11.3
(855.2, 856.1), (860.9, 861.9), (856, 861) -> -0.20 nm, 10.6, 10.8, 10.7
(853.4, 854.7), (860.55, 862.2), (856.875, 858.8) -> -0.07 nm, 10.6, 11.1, 10.8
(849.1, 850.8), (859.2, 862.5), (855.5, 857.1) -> 0.08 nm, 11.1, 11.1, 11.1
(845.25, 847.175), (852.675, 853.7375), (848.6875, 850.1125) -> -0.03 nm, 11.2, 11.2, 11.2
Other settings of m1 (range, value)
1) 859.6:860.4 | 11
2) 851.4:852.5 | 11.4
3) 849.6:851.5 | 11.2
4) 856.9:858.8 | 11.2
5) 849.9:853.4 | 11.2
